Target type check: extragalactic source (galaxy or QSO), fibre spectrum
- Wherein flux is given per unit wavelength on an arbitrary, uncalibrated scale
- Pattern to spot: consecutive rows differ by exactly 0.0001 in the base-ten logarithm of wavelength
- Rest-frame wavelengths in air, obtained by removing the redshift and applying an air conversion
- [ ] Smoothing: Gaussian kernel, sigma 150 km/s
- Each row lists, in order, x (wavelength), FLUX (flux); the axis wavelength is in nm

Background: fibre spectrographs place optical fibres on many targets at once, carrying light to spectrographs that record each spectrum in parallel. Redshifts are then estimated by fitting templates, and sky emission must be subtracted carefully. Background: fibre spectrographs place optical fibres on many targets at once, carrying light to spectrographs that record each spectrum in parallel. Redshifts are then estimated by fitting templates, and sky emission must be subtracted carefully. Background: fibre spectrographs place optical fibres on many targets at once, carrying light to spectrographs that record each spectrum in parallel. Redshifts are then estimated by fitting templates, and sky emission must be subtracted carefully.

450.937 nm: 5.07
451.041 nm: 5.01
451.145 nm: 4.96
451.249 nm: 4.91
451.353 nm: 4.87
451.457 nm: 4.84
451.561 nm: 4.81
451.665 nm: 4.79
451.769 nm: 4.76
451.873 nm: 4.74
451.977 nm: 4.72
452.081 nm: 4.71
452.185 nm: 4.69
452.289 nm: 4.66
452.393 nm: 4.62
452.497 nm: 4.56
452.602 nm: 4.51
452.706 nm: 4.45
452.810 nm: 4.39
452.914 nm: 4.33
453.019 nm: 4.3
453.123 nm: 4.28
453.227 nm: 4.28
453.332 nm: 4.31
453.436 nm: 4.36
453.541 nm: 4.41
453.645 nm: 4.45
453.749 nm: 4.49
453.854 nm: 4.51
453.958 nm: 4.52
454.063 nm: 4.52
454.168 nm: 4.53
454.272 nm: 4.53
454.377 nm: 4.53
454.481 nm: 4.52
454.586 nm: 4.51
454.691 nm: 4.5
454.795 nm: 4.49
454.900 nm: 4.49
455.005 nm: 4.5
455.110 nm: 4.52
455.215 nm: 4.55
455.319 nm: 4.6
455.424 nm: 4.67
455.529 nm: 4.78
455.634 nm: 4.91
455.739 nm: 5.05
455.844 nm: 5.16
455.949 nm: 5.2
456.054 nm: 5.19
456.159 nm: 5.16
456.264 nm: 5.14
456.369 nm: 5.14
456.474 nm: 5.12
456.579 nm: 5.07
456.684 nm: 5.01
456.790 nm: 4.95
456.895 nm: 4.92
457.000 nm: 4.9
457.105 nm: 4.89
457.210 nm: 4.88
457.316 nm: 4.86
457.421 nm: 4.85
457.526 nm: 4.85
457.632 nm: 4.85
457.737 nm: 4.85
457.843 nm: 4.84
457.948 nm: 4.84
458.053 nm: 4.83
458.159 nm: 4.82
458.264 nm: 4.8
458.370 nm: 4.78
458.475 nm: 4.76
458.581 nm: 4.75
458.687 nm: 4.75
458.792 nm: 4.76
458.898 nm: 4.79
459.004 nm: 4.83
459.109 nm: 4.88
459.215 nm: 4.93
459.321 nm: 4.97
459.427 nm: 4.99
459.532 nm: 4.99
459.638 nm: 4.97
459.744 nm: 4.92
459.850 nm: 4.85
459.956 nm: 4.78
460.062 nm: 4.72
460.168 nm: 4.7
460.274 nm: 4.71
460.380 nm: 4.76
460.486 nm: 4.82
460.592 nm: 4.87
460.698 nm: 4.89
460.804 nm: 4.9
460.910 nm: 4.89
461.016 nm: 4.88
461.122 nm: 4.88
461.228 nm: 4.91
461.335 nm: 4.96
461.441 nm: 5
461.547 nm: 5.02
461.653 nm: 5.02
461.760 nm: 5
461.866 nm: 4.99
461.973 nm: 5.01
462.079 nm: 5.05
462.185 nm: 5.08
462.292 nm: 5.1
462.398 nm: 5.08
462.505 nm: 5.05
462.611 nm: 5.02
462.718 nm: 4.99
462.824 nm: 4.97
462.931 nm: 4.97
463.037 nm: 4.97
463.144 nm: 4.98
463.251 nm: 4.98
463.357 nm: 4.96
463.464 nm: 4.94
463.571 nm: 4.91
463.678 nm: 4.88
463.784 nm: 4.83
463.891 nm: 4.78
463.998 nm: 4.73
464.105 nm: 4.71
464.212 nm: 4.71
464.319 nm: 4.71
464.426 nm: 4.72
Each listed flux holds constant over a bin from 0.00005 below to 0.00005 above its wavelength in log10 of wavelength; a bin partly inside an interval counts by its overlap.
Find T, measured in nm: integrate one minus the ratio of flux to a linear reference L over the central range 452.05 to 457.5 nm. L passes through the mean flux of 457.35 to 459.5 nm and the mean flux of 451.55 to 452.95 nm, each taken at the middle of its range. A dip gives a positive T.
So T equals 0.04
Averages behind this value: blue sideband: 4.62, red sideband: 4.84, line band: 4.68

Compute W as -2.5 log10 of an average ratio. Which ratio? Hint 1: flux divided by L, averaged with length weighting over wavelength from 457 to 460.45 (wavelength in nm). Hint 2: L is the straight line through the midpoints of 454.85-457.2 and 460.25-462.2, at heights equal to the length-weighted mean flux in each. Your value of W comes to 0.02 mag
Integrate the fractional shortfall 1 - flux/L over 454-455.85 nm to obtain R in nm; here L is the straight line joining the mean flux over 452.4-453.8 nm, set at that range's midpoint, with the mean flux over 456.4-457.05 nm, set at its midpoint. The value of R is 0.03 nm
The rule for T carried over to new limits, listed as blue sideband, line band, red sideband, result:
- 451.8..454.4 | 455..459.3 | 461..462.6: -0.135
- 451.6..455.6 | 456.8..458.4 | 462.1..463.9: -0.045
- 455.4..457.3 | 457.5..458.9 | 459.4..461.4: 0.039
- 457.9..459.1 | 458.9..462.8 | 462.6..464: -0.054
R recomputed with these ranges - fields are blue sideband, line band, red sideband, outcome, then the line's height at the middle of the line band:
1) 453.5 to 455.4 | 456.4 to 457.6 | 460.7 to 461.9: -0.07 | 4.68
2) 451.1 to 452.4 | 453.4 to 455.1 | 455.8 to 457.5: 0.14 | 4.91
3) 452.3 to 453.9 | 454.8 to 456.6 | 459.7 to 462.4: -0.12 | 4.58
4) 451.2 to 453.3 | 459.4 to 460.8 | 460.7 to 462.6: 0.02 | 4.93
